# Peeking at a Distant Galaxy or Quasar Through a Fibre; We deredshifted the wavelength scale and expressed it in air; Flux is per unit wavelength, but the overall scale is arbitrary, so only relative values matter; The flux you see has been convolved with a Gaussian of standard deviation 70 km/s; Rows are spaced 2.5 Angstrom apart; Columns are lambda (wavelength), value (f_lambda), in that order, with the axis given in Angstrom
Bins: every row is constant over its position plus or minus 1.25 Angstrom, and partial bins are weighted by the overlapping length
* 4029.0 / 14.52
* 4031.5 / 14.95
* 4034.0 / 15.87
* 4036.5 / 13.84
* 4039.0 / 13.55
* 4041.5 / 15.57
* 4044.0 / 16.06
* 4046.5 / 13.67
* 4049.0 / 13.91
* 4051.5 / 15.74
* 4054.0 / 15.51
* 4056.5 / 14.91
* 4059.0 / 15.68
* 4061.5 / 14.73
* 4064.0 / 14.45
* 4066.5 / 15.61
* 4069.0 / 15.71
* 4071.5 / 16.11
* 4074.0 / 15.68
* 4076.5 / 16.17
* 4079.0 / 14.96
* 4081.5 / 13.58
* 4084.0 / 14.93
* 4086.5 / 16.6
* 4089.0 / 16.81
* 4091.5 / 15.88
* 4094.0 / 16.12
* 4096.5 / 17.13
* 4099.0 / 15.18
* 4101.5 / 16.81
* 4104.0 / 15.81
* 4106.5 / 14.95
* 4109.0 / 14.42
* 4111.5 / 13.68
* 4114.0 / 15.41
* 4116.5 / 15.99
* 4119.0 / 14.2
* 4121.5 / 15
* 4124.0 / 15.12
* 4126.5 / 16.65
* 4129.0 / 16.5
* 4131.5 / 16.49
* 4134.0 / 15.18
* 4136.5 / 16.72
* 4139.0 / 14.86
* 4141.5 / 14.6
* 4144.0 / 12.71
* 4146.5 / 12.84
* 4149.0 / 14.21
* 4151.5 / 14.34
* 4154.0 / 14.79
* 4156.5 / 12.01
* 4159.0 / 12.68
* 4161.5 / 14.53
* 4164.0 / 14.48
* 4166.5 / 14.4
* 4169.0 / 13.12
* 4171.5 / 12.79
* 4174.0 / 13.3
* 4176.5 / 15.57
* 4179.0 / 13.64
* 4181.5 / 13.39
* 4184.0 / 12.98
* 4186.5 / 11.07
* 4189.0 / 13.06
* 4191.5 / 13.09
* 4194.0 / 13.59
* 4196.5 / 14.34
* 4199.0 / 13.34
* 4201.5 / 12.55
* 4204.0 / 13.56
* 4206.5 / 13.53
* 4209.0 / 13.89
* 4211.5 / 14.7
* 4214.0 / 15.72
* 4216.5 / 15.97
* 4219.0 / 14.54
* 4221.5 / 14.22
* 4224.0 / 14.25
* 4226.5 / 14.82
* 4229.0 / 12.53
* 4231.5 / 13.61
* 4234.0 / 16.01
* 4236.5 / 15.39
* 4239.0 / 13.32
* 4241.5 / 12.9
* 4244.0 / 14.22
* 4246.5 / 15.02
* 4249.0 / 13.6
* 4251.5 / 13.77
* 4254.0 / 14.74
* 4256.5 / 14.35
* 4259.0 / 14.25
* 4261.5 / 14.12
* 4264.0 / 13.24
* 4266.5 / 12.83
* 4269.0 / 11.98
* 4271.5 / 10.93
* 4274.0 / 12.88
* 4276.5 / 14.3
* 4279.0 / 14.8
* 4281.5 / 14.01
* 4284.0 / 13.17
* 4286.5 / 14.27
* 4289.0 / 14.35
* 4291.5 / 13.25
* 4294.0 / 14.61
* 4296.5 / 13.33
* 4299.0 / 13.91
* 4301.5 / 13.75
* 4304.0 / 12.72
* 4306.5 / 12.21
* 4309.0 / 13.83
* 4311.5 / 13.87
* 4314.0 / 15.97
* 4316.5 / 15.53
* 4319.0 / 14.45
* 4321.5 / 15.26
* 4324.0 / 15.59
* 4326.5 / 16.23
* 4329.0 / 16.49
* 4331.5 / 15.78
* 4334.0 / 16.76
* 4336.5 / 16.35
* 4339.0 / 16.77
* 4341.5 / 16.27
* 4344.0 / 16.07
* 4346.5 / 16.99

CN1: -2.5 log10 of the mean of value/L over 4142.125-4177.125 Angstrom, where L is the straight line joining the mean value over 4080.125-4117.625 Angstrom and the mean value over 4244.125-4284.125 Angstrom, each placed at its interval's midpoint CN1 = 0.089 mag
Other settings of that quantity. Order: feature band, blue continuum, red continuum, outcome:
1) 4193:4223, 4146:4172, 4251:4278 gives -0.05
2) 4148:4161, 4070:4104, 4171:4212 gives 0.05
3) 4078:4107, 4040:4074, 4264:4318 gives -0.06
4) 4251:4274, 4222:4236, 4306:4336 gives 0.10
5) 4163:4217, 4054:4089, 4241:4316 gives 0.06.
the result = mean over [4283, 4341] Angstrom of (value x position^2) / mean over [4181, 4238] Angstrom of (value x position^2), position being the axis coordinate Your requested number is 1.1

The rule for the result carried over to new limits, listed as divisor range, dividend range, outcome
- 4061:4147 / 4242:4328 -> 0.99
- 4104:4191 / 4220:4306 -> 1.02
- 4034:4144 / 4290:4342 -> 1.08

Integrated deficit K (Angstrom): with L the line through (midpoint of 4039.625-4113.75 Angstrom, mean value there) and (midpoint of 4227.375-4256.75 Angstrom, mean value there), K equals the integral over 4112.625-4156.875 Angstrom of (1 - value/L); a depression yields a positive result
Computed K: 0.1 Angstrom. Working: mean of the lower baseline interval 15.4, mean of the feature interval 14.9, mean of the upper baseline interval 14.1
